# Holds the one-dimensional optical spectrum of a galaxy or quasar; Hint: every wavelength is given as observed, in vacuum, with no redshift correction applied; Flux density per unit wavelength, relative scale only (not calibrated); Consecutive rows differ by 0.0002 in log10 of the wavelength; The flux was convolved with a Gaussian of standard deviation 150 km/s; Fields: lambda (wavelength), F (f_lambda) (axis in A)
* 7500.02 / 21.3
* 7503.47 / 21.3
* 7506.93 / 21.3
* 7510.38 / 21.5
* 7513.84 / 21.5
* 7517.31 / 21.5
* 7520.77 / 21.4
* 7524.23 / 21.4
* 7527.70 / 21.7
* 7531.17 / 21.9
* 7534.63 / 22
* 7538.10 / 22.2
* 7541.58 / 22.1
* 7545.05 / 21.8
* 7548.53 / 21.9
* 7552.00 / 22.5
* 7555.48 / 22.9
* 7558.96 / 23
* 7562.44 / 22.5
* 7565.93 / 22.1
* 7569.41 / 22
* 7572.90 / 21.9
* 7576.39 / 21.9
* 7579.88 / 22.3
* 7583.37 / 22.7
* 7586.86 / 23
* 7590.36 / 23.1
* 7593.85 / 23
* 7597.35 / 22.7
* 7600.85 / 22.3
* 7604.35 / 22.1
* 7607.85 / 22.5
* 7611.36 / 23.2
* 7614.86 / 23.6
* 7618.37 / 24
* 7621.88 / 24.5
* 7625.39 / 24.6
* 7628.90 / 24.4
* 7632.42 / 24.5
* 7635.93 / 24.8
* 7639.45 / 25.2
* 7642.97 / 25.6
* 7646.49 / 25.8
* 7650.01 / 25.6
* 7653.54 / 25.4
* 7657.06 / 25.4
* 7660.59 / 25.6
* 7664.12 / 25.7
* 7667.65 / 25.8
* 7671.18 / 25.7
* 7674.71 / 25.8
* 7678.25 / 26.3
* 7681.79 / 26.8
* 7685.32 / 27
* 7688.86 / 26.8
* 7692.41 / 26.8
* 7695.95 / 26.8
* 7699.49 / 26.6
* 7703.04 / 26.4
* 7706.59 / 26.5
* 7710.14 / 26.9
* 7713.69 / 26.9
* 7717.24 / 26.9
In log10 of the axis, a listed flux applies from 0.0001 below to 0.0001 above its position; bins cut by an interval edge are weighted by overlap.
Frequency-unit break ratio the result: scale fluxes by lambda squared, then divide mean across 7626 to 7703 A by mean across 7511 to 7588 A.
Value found 1.21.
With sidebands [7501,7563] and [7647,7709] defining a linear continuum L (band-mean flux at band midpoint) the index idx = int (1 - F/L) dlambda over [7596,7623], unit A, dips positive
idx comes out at 1.2 A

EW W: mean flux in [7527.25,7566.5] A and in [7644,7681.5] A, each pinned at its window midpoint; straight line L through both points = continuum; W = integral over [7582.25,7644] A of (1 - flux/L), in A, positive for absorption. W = 1.5 A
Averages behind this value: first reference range 22.2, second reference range 25.7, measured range 23.6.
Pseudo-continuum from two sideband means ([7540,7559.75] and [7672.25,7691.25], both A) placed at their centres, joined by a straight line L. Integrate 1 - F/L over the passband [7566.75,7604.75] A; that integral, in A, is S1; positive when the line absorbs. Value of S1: 1.6 A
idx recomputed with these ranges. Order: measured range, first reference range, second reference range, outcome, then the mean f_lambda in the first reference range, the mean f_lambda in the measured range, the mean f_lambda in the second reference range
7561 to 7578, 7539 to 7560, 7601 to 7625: 0.43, 22.3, 22.1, 23.3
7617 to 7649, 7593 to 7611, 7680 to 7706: -1.17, 22.5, 24.9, 26.7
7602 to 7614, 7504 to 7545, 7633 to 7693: 0.76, 21.7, 22.7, 25.8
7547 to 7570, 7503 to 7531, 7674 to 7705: 0.28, 21.5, 22.4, 26.6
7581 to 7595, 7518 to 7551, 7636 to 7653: 0.40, 21.8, 22.9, 25.5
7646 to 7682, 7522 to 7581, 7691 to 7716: -0.35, 22.1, 25.8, 26.7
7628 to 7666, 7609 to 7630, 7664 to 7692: -0.33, 24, 25.3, 26.3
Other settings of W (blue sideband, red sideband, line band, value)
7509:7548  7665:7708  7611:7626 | 0.2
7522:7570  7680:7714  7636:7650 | -0.2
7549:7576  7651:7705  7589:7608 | 0.8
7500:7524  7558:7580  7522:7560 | -0.5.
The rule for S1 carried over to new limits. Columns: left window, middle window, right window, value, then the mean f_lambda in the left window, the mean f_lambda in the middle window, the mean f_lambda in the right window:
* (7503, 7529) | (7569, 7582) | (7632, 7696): 0.66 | 21.5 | 22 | 25.9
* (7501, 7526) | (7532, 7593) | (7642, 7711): 1.29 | 21.4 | 22.4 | 26.2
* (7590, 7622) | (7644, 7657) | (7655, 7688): -0.26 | 23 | 25.6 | 26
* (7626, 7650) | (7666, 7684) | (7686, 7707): -0.01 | 25.1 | 26.1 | 26.7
